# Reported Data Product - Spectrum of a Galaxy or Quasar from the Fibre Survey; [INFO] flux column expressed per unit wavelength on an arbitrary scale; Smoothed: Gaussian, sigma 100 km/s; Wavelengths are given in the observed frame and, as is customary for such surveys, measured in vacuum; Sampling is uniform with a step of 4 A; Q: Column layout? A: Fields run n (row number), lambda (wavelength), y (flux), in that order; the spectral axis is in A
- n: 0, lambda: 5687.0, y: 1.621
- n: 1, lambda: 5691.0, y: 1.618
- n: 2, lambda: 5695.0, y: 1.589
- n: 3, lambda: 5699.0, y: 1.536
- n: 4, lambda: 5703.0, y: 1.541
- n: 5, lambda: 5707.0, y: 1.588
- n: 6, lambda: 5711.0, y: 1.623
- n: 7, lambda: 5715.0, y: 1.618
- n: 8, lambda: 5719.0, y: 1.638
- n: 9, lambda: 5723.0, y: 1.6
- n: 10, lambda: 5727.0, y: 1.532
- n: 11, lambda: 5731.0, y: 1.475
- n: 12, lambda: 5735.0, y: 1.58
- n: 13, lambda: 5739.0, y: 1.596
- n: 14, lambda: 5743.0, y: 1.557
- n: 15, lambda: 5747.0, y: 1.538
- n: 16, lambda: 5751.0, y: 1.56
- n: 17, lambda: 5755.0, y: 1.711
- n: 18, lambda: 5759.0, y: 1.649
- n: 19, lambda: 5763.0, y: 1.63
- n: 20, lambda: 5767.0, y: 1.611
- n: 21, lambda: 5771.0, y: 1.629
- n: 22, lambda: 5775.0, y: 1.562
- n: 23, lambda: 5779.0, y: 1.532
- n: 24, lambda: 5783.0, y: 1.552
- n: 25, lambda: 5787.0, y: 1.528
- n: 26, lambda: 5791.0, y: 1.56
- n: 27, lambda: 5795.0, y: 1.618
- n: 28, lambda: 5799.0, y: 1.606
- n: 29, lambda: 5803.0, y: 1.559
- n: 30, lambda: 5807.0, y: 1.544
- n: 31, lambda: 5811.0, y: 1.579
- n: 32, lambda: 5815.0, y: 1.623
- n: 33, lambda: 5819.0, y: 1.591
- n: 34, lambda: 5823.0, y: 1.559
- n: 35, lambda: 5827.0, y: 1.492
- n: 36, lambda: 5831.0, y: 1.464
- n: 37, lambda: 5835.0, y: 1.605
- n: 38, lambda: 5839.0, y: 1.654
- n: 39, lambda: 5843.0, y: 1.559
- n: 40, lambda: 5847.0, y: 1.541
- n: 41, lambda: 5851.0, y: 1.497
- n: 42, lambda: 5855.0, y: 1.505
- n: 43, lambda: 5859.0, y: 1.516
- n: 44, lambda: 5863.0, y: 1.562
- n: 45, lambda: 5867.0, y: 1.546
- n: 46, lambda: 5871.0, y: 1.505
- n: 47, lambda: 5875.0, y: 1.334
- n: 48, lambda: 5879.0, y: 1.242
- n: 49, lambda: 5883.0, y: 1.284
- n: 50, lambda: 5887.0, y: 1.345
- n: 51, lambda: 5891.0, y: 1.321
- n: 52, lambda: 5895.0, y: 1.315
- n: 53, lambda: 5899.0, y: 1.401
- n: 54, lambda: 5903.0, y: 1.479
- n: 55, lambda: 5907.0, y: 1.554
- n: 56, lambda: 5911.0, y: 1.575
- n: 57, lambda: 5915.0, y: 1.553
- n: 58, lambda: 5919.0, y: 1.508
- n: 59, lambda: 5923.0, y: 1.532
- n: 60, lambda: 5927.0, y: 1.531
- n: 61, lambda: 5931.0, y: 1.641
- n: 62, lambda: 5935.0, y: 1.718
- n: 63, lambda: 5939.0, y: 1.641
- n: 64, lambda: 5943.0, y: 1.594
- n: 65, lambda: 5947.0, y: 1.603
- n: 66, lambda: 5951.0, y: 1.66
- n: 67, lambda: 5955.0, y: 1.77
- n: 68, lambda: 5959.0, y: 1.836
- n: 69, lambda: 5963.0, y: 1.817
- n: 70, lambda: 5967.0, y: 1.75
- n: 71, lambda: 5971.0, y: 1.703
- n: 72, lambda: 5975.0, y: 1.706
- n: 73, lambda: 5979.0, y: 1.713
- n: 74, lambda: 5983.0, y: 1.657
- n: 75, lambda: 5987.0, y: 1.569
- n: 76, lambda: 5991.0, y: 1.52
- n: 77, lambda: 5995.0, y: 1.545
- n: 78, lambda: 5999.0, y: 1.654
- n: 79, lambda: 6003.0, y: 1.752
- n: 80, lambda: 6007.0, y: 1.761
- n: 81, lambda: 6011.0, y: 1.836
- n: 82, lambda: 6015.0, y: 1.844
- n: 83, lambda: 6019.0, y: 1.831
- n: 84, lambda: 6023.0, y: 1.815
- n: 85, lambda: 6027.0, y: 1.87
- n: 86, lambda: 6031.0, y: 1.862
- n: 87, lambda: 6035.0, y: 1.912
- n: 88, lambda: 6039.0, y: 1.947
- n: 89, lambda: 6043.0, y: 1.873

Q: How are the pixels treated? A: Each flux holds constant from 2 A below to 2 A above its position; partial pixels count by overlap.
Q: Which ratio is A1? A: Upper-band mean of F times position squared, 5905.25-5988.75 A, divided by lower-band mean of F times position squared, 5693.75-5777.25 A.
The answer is 1.12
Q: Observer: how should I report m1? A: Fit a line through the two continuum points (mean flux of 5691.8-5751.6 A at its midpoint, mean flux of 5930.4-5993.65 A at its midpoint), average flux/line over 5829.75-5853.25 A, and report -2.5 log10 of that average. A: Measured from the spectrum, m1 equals 0.05 mag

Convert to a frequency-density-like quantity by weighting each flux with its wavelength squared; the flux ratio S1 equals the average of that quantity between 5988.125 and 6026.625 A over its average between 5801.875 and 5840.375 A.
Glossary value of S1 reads 1.18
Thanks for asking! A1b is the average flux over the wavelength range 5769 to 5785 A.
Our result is 1.57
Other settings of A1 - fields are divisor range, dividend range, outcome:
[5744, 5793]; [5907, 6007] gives 1.11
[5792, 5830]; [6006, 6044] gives 1.27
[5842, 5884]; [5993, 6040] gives 1.29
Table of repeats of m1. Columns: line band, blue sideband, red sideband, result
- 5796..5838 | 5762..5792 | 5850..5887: -0.04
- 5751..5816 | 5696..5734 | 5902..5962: 0.00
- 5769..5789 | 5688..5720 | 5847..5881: -0.02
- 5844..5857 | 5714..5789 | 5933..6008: 0.08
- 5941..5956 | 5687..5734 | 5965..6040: 0.04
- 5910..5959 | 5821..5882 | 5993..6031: 0.01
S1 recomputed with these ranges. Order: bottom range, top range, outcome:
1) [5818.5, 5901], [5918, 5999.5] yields 1.17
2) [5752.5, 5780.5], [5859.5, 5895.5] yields 0.89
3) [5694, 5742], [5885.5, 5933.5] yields 1.01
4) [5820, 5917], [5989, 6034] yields 1.25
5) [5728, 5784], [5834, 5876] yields 1.00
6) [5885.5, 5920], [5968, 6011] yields 1.18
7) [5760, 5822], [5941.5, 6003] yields 1.13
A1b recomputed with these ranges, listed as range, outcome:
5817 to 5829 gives 1.55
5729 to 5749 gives 1.55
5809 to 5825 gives 1.59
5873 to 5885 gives 1.29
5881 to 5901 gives 1.33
